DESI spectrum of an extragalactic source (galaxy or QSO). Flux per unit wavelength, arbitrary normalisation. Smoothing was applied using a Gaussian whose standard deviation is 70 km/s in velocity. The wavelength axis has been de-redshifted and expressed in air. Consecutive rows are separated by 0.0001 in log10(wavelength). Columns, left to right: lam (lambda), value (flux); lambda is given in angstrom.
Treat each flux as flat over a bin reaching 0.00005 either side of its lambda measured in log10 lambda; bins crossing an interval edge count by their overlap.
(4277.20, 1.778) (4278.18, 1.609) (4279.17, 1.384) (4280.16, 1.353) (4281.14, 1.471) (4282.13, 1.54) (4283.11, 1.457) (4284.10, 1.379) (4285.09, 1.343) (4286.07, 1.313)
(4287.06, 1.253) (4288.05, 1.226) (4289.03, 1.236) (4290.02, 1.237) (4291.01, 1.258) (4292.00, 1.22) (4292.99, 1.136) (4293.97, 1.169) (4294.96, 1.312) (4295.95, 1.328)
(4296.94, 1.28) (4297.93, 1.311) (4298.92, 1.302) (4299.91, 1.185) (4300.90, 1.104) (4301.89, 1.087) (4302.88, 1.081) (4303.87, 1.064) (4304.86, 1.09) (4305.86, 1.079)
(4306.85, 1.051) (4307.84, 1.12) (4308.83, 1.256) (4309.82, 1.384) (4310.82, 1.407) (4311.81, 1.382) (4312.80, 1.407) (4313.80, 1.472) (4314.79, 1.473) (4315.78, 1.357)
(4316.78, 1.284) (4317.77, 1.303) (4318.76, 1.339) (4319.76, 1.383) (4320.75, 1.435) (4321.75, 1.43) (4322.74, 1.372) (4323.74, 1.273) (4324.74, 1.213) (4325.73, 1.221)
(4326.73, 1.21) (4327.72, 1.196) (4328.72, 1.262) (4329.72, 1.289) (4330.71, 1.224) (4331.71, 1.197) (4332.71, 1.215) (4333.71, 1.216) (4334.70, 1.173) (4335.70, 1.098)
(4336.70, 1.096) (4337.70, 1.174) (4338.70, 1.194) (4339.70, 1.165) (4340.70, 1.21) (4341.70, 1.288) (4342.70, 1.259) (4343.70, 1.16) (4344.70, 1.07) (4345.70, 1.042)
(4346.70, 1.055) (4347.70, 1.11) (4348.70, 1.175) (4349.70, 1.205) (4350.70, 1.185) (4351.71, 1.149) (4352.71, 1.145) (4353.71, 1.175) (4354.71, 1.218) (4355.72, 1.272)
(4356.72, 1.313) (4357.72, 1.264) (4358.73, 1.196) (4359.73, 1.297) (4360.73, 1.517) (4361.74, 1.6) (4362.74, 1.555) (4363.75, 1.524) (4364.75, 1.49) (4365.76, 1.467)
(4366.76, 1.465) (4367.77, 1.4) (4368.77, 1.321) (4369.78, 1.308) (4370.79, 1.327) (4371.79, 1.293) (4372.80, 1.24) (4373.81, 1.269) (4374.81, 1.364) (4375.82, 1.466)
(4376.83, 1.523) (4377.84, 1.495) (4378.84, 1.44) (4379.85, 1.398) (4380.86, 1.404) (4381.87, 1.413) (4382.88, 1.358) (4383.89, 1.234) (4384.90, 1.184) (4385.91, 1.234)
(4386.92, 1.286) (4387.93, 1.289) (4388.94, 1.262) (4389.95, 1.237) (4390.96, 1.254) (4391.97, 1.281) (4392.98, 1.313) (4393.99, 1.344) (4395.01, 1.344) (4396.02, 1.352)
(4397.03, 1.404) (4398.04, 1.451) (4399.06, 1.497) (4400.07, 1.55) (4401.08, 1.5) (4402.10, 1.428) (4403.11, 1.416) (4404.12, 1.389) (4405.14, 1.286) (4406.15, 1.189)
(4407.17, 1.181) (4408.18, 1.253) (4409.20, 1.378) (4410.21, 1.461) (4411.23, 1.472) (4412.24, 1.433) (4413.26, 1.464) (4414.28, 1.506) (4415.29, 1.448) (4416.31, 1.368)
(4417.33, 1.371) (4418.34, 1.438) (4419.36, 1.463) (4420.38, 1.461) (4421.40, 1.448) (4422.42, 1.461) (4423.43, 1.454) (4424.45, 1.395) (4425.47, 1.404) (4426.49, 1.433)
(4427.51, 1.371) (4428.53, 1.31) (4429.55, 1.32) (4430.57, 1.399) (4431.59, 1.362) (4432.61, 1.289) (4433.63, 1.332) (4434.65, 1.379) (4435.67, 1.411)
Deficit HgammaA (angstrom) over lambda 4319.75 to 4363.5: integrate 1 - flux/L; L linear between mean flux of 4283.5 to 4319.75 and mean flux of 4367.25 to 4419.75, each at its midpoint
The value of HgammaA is 2.2 angstrom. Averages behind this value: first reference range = 1.26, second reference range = 1.36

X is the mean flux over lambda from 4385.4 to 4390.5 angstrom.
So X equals 1.26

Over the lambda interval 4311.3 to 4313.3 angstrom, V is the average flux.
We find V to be 1.4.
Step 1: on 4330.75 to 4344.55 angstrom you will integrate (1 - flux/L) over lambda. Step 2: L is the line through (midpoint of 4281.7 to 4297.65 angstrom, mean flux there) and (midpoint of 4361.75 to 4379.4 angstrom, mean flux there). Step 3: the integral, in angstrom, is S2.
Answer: 1.8 angstrom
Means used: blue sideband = 1.29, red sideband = 1.41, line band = 1.19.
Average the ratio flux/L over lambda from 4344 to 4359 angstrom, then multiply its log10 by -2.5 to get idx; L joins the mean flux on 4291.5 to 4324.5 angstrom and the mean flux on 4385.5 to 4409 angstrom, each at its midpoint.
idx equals 0.12 mag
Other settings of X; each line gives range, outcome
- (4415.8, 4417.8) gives 1.37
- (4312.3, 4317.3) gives 1.4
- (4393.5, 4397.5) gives 1.36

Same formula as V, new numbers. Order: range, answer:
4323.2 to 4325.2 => 1.24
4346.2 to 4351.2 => 1.15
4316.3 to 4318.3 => 1.3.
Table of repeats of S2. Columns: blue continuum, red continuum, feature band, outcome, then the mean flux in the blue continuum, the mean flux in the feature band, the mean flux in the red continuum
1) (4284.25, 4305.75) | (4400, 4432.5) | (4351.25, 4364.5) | -0.19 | 1.22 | 1.33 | 1.4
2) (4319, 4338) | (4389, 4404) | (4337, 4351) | 1.27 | 1.25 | 1.16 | 1.38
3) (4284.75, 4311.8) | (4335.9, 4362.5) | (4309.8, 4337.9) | -1.74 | 1.22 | 1.29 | 1.21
